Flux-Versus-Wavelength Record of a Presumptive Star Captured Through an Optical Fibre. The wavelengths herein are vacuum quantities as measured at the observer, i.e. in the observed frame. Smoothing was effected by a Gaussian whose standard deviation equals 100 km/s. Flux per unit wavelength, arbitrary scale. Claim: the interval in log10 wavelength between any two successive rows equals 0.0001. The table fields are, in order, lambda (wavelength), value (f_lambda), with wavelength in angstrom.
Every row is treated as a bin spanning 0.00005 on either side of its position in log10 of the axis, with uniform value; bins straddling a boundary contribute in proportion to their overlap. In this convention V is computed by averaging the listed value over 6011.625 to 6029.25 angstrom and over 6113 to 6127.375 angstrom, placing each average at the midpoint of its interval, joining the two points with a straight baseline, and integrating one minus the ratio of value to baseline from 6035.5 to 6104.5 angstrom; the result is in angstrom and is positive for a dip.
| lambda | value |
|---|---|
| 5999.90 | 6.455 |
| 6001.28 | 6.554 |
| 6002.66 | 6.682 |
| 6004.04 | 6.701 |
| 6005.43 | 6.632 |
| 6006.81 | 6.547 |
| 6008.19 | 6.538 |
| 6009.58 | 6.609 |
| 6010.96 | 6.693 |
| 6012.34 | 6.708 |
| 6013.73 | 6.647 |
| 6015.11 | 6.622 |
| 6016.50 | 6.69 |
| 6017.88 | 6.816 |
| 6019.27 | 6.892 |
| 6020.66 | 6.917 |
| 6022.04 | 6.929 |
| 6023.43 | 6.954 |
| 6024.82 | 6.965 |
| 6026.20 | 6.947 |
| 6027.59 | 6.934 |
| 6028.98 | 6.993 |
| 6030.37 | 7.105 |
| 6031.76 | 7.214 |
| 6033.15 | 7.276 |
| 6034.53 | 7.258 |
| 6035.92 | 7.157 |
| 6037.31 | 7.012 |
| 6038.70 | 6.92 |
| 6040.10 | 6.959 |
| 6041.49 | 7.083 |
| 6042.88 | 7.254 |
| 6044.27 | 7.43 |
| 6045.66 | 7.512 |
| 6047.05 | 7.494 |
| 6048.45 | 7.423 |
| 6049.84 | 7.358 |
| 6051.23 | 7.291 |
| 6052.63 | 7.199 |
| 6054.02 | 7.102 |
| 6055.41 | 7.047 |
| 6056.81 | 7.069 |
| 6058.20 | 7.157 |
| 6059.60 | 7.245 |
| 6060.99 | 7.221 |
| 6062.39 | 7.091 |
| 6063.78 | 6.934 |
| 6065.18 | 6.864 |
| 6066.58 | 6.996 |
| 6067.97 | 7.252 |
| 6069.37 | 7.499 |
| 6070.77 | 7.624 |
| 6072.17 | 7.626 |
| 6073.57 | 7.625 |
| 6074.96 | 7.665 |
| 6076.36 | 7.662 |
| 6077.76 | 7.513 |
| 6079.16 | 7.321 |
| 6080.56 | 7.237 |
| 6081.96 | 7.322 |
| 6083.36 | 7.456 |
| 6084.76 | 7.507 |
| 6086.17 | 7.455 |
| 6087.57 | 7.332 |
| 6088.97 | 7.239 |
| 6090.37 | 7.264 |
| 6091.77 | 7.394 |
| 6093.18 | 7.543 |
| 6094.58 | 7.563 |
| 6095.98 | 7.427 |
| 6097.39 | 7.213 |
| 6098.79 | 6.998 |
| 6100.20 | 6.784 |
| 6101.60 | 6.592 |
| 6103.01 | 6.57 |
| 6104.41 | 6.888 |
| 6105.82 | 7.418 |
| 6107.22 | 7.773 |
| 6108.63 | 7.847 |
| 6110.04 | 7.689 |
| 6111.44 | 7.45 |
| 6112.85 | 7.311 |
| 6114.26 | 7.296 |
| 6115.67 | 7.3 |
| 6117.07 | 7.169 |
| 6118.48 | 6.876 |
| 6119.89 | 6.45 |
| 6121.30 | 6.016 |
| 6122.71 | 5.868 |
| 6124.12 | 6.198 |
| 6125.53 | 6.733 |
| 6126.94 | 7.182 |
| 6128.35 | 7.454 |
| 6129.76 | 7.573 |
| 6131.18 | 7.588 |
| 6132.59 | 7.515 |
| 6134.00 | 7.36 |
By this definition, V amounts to -4.8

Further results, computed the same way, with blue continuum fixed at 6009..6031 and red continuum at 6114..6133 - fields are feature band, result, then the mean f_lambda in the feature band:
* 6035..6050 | -0.8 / 7.23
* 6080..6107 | -1.3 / 7.23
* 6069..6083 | -1.3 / 7.51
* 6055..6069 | -0.5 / 7.1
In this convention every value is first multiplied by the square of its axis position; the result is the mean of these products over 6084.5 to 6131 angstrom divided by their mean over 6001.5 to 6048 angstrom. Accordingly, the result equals 1.1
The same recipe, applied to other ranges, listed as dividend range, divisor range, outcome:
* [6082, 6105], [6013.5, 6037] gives 1.06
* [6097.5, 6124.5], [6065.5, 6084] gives 0.95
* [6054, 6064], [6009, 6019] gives 1.08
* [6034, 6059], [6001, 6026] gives 1.08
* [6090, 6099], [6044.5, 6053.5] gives 1.01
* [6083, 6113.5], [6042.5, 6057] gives 1.02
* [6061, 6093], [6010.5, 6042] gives 1.08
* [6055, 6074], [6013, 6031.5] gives 1.06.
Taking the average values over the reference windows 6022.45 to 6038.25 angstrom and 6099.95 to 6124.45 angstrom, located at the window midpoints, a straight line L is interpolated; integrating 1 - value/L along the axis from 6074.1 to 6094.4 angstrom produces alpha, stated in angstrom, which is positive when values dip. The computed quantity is -1.2 angstrom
